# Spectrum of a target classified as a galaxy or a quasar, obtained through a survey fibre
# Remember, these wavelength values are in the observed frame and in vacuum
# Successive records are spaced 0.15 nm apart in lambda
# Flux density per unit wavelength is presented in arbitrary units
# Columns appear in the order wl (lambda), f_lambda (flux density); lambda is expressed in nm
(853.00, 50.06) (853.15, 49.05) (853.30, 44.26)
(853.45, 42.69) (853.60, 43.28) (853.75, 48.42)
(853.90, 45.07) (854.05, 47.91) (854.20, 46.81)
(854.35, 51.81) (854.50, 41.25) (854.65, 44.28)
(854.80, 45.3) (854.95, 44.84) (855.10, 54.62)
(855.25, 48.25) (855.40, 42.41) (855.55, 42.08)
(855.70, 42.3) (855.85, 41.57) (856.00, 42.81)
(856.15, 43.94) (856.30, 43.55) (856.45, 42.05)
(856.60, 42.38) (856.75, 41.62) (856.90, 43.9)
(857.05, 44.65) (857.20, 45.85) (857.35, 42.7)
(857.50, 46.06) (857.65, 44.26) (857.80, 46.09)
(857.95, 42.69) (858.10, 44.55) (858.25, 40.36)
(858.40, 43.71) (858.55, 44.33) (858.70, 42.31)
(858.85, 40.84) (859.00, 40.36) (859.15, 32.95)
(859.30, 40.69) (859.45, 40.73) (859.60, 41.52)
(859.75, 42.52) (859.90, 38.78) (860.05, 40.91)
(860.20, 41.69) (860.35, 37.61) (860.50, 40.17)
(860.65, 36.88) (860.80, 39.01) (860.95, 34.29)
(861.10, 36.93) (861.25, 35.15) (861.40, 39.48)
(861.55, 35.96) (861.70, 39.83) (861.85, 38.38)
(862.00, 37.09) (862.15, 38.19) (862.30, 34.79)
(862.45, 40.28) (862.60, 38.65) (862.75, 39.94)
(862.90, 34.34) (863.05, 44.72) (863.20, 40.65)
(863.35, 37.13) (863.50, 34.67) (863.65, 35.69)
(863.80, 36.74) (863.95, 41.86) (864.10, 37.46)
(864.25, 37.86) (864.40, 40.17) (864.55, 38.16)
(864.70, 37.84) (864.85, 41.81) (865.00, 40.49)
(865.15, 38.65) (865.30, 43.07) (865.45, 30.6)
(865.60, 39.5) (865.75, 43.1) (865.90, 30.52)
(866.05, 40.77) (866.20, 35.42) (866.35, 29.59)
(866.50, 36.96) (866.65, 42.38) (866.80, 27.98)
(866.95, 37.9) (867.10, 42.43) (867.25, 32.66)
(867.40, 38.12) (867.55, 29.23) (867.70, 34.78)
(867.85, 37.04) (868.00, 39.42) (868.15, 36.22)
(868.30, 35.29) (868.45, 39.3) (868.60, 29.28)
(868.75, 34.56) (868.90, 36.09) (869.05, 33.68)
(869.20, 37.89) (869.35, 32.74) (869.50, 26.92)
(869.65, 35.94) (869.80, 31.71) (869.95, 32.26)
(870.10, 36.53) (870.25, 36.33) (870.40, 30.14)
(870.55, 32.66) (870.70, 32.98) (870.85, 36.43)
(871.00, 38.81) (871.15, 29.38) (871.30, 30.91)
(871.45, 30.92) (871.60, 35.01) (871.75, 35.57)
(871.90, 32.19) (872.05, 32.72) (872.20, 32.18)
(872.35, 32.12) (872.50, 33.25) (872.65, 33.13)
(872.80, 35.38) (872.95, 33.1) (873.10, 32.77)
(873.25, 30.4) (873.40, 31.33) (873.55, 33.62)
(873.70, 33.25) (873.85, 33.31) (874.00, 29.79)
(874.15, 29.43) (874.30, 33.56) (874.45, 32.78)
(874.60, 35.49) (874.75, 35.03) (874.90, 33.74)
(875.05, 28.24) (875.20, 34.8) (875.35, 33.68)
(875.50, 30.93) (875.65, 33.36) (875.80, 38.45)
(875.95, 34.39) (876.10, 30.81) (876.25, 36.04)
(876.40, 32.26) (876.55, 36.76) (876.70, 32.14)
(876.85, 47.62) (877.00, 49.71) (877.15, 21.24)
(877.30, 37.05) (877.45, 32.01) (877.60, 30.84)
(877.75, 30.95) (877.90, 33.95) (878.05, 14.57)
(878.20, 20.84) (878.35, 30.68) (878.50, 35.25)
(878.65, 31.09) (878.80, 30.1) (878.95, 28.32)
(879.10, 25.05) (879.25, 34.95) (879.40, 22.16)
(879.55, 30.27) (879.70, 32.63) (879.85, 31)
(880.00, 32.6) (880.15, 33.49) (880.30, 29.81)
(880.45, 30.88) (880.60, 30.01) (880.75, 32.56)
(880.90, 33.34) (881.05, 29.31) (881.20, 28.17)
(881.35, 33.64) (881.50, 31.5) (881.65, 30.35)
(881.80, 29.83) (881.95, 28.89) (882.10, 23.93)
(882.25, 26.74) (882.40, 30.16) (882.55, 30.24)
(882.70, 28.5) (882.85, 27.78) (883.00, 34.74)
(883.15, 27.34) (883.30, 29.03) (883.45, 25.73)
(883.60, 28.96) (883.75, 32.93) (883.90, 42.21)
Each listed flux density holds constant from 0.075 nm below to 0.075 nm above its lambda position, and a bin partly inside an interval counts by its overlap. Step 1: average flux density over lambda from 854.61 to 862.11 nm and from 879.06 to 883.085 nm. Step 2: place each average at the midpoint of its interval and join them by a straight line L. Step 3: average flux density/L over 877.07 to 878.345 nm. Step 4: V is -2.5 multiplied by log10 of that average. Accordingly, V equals 0.143 mag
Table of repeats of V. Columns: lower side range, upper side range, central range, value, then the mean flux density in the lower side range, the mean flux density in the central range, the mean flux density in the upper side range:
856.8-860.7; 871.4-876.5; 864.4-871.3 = 0.03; 41.8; 35.6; 33.1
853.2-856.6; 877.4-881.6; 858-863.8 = 0.06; 44.9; 39.1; 30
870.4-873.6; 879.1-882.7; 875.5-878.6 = -0.05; 33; 32.9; 30.1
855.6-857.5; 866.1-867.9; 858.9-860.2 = 0.03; 43.2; 39.9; 35.4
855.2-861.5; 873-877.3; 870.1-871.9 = 0.07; 41.5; 33.6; 33.8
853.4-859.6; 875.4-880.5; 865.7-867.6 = 0.07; 43.8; 35.9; 31.8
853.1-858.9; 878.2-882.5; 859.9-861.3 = 0.10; 44.5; 38.2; 30.1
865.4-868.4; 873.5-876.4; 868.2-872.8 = 0.04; 36.1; 33.6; 33.2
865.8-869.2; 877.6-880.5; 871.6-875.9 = -0.03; 35.5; 33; 29.4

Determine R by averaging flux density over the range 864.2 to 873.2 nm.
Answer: 35.2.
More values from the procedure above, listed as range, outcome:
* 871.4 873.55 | 32.9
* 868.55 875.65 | 33.1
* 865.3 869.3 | 35.9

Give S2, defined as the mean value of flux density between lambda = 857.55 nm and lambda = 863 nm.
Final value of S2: 39.7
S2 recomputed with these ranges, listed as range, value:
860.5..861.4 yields 37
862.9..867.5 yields 37.7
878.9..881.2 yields 30.4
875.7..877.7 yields 35.3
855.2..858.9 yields 43.4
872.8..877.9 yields 33.6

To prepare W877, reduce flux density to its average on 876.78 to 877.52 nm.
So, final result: 37.5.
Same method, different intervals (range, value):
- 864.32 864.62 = 39.2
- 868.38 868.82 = 34.3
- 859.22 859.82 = 41.3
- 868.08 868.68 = 35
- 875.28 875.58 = 32.3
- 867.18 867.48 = 35.3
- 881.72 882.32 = 27.4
